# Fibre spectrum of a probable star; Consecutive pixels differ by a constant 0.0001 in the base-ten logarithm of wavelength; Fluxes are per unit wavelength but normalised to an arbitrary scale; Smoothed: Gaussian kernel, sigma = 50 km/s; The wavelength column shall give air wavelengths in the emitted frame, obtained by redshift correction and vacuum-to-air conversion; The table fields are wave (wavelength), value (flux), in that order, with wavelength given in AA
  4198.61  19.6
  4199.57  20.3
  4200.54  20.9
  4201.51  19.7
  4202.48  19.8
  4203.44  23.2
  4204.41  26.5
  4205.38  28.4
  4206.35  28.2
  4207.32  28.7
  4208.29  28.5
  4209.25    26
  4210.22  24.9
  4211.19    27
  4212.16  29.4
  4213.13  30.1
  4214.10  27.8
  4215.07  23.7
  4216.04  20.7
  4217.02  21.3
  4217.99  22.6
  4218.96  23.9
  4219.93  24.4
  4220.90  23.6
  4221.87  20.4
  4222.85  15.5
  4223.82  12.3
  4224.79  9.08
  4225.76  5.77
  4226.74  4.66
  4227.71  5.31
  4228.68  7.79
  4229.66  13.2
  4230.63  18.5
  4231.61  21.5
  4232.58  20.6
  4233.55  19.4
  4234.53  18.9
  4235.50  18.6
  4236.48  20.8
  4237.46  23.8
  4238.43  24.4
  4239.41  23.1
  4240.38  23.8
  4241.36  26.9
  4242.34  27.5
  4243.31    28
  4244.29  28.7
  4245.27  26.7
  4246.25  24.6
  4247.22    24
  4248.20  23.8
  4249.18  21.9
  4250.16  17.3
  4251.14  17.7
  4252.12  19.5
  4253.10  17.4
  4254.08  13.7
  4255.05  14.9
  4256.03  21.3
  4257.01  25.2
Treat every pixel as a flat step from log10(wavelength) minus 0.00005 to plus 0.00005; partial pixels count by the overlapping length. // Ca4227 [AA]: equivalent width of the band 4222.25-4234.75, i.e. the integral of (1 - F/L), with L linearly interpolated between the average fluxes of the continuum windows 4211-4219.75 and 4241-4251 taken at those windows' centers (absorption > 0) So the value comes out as 5.9 AA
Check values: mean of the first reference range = 25.1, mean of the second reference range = 24.7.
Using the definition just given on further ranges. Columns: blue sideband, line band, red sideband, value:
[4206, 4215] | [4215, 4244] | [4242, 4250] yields 8.06 AA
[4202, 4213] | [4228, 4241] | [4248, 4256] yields 1.17 AA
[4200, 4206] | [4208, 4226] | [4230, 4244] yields 0.66 AA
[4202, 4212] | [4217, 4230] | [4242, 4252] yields 5.42 AA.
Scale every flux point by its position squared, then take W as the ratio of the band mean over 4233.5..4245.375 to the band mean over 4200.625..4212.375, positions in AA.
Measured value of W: 0.95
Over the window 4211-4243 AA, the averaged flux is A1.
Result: 19.9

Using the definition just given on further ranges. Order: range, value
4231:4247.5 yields 23.6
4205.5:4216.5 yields 26.9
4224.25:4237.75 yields 14.7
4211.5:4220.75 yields 24.9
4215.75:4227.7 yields 16.5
